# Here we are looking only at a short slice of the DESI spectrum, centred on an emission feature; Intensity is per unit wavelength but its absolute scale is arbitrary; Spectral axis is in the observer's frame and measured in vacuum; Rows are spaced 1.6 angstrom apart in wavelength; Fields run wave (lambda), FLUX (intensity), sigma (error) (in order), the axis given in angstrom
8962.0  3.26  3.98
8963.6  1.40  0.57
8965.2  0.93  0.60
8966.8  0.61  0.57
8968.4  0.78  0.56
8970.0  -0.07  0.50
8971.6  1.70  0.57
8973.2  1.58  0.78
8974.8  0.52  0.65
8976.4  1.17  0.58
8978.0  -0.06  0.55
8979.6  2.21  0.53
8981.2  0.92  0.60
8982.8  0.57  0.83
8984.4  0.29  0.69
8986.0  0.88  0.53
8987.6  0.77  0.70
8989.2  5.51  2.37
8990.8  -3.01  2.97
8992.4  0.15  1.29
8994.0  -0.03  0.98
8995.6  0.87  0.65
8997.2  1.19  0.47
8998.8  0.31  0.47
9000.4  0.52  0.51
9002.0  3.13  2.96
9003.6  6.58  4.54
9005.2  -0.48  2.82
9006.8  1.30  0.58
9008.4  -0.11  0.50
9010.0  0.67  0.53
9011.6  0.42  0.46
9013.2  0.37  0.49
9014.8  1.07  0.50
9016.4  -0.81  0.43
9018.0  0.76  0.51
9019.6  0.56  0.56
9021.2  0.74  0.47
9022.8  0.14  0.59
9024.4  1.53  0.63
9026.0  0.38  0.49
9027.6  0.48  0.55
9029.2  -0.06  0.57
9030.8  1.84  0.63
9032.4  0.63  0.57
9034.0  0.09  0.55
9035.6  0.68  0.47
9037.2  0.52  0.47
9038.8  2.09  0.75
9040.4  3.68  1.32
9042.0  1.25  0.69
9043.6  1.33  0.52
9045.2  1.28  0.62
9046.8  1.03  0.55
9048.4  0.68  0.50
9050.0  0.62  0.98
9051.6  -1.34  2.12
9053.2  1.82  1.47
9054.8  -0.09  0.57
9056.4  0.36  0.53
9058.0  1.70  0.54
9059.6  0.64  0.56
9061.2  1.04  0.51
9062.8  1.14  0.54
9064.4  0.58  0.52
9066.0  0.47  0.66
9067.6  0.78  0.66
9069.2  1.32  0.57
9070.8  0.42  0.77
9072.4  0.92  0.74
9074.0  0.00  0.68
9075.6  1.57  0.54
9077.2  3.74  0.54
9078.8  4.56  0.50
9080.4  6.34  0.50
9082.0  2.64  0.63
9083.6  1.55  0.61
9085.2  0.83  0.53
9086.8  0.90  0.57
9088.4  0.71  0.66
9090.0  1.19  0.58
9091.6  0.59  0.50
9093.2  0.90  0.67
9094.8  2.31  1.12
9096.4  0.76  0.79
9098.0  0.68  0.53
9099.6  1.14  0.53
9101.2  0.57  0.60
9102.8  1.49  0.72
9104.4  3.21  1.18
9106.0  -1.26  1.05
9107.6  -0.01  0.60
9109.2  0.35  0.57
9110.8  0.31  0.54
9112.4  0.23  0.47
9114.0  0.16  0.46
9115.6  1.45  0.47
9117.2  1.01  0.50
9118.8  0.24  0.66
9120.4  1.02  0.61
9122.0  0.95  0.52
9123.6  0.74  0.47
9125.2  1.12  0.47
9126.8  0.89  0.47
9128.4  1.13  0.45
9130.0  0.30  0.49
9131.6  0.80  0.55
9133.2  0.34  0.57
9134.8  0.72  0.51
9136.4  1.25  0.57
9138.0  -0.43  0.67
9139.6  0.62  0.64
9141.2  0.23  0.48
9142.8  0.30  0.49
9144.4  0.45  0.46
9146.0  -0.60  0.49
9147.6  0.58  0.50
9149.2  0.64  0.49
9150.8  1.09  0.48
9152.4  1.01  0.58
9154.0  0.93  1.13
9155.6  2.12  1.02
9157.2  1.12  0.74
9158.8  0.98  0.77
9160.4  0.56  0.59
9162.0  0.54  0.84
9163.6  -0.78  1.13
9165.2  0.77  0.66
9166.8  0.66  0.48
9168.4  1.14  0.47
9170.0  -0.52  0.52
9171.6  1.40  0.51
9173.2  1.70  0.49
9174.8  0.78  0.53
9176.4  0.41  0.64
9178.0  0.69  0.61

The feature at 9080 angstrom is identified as H-gamma 4340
